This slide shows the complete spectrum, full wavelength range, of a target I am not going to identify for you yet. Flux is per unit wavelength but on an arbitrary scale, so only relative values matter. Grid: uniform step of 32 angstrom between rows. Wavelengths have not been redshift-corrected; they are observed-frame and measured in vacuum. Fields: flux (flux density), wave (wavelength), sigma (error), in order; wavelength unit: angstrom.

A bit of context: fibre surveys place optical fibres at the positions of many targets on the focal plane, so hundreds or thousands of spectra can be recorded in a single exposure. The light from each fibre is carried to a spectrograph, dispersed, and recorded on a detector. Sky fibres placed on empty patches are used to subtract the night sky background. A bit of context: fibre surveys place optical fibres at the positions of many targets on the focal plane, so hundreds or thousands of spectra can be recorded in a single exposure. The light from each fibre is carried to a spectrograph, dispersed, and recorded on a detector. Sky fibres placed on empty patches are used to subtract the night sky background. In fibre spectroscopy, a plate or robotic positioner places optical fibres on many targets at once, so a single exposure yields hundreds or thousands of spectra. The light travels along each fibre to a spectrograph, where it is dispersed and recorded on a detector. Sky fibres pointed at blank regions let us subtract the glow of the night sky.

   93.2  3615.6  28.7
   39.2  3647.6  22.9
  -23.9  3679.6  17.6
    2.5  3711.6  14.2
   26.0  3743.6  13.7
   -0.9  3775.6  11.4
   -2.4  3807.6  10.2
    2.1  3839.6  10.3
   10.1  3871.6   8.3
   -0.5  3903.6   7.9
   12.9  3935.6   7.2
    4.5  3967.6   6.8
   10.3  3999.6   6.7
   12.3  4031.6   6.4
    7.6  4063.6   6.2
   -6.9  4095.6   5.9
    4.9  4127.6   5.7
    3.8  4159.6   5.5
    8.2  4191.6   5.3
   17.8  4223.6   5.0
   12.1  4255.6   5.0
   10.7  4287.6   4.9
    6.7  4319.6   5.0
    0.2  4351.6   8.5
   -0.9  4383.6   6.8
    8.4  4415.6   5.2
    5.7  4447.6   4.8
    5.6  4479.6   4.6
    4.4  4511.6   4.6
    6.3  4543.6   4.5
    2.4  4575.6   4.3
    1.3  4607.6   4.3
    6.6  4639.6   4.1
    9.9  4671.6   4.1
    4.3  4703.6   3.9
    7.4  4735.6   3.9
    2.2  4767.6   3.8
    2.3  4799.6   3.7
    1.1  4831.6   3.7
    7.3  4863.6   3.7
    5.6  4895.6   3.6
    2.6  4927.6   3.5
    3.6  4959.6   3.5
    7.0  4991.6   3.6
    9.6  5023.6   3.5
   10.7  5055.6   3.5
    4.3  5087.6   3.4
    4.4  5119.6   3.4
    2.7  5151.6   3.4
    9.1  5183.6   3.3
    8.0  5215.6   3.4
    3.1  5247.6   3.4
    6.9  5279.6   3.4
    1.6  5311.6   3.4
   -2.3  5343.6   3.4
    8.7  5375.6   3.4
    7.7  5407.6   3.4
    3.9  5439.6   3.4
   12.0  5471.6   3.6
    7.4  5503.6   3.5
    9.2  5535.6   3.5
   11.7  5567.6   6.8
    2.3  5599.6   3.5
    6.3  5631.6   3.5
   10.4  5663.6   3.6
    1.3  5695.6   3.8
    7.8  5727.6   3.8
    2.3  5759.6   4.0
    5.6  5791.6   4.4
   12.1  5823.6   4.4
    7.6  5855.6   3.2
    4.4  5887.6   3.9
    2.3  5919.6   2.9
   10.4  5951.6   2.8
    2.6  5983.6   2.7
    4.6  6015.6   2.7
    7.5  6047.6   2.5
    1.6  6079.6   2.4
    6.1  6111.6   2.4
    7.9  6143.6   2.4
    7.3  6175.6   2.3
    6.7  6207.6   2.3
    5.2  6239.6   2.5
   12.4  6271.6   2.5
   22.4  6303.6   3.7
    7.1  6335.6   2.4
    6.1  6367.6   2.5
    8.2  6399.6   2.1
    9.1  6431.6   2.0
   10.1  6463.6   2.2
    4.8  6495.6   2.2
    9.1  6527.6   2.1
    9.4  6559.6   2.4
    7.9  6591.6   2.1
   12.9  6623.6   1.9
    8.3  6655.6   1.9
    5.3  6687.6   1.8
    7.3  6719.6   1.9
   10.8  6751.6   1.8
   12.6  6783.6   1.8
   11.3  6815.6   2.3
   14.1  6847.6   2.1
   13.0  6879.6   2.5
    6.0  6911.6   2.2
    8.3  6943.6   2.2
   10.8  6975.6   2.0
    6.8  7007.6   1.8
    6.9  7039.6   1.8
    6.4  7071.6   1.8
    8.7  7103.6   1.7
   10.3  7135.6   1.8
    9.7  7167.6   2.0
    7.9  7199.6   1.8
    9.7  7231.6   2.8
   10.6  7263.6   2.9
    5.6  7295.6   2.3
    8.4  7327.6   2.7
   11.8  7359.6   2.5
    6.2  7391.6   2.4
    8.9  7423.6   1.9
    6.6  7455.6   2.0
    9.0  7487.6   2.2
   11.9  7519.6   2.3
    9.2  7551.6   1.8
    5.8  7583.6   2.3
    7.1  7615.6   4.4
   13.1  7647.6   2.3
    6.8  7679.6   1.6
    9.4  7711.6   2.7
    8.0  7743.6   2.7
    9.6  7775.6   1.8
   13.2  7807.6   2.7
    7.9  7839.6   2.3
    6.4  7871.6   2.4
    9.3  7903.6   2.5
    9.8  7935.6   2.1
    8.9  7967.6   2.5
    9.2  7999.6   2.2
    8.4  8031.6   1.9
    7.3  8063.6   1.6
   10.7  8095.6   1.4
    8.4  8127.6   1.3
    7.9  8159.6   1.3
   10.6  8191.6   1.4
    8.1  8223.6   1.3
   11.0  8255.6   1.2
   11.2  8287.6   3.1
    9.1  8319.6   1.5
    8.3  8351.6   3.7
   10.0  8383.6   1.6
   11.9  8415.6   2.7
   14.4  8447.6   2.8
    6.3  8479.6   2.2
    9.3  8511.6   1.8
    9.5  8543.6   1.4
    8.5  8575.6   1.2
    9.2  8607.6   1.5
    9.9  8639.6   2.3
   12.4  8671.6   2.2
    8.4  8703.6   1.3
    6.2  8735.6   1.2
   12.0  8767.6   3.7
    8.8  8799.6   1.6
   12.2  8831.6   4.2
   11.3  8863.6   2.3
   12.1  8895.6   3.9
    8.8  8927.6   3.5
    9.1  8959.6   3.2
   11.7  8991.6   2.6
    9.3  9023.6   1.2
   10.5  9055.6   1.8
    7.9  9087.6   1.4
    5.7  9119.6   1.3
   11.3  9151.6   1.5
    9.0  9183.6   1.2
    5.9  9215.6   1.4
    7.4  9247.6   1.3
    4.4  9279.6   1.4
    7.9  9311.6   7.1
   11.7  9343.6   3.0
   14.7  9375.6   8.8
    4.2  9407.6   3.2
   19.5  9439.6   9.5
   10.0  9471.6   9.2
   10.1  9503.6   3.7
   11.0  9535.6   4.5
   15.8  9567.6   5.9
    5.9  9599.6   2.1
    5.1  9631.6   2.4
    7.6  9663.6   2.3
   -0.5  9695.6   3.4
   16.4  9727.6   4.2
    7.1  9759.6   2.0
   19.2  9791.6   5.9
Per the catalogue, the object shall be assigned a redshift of 0.687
